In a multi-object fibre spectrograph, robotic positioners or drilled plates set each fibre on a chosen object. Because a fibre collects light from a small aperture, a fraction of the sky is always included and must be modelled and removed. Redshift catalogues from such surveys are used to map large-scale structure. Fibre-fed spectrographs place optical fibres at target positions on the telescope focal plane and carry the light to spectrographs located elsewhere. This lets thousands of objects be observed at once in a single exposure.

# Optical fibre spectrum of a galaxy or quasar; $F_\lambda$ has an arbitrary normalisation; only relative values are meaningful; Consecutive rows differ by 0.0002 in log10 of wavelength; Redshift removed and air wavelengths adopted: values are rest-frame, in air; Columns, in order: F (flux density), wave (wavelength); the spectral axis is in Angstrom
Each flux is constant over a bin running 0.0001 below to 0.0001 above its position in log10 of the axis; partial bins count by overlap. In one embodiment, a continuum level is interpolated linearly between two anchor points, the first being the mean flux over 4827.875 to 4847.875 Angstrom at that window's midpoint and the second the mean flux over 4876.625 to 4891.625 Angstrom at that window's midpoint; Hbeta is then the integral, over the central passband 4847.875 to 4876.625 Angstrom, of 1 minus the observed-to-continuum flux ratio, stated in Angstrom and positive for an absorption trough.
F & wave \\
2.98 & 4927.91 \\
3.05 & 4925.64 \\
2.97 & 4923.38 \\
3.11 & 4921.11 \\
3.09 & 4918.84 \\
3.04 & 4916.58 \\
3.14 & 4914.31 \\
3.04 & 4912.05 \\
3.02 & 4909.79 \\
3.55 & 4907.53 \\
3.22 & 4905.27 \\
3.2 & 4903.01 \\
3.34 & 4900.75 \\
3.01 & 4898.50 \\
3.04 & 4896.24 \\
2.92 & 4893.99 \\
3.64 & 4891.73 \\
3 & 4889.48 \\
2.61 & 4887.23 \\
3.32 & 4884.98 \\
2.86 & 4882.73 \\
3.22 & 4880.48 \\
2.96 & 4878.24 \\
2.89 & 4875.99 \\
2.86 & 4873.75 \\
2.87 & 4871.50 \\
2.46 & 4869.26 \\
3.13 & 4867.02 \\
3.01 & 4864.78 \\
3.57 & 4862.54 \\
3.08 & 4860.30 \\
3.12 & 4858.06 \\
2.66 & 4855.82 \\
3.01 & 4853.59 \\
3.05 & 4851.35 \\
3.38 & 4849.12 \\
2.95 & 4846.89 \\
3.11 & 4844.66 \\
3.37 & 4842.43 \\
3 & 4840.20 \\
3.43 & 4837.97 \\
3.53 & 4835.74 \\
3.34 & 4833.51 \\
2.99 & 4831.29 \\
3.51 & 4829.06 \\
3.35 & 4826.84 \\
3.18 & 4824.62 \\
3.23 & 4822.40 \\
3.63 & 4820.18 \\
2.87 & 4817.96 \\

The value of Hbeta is 1.19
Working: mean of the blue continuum 3.25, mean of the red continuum 3.04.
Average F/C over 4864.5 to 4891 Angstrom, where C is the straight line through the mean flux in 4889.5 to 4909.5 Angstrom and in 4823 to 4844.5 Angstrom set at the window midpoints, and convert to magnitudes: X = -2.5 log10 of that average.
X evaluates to 0.11 mag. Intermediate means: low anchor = 3.29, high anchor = 3.22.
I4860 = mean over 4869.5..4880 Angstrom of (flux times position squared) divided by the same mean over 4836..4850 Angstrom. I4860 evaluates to 0.91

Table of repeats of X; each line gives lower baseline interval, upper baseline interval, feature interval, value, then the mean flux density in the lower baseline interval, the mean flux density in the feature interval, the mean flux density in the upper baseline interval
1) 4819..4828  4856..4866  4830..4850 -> 0.008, 3.35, 3.23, 3.14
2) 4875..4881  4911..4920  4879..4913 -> -0.032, 3.01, 3.13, 3.08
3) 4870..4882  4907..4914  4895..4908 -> -0.034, 2.94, 3.21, 3.17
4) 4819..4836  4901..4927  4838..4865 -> 0.052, 3.33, 3.13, 3.14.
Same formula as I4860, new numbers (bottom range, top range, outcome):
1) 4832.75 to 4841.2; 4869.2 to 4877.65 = 0.86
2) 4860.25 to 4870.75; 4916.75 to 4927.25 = 1.03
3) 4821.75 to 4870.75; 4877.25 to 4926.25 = 1.01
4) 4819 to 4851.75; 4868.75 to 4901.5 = 0.94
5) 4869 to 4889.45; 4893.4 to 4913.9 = 1.09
